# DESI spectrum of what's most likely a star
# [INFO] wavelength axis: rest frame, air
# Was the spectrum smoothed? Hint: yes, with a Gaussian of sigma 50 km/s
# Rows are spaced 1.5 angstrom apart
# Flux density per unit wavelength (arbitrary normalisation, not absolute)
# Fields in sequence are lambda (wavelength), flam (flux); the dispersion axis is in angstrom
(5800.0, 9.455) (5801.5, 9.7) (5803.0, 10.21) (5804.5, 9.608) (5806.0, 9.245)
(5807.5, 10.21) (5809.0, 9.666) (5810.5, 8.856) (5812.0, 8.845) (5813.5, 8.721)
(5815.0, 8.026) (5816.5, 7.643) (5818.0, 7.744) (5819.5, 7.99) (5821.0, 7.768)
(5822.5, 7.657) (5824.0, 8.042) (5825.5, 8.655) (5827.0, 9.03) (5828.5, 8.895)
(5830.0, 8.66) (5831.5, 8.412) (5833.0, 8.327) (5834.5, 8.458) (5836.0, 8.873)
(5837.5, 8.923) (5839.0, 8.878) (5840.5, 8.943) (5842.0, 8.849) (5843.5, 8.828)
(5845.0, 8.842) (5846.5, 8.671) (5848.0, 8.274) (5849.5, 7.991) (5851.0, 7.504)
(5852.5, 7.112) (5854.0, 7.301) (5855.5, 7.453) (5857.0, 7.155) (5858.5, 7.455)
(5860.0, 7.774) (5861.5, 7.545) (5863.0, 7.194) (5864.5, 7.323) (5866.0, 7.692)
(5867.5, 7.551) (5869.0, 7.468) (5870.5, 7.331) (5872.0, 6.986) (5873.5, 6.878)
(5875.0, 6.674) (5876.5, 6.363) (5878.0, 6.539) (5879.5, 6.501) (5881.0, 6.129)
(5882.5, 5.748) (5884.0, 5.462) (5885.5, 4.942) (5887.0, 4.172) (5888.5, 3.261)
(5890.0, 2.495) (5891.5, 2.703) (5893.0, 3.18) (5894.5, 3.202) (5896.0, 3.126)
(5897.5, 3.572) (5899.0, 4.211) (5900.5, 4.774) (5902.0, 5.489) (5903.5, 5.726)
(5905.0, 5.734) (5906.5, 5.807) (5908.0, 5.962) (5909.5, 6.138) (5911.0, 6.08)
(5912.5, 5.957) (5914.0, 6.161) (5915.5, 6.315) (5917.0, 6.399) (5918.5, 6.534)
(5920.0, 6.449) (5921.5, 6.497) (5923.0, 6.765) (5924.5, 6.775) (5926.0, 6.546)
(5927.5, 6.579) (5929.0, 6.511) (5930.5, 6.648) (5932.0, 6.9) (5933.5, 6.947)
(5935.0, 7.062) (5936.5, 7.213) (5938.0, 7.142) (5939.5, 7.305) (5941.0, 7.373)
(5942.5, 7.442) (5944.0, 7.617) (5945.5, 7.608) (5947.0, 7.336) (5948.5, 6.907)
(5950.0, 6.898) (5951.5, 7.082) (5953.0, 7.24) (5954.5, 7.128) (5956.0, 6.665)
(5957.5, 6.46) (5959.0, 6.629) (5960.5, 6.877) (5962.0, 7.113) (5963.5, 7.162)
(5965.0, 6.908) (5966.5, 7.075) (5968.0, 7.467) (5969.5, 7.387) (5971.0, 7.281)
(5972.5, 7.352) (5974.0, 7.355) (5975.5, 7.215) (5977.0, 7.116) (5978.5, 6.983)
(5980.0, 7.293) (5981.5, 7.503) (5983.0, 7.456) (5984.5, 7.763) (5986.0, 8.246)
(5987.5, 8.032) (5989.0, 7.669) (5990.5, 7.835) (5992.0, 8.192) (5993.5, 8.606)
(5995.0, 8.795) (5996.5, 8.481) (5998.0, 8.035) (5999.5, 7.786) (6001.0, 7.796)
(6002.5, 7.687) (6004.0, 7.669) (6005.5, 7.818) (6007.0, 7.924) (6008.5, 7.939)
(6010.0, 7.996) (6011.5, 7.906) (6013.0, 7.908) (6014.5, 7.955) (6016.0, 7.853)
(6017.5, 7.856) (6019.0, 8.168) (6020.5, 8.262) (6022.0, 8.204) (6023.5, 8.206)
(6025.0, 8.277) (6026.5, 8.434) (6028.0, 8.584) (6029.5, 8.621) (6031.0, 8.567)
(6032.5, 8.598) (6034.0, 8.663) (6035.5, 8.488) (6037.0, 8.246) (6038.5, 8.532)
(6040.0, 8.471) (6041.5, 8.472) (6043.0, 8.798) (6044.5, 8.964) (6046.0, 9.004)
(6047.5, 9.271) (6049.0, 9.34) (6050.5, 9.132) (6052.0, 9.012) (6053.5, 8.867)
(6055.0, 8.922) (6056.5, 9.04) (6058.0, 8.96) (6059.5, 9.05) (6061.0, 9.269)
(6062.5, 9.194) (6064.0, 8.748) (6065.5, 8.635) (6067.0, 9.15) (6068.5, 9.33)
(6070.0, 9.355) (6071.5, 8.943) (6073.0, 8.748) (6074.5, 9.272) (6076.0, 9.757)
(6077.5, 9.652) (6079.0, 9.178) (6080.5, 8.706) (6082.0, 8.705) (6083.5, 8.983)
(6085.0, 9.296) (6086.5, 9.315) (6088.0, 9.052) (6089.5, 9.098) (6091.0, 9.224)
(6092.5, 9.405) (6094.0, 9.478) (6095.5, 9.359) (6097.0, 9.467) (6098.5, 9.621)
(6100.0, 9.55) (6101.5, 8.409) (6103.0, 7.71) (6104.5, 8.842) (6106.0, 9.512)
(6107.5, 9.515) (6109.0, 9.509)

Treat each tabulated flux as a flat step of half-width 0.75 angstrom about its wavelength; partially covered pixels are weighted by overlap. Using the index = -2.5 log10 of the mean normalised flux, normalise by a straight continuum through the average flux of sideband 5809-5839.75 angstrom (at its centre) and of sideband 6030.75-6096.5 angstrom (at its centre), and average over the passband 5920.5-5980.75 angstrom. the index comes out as 0.24 mag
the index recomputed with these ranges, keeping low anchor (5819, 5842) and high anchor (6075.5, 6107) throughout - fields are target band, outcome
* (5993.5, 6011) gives 0.12 mag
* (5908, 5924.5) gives 0.35 mag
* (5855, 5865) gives 0.16 mag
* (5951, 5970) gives 0.25 mag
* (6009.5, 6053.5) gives 0.07 mag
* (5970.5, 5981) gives 0.22 mag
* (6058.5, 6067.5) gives 0.01 mag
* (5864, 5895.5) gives 0.47 mag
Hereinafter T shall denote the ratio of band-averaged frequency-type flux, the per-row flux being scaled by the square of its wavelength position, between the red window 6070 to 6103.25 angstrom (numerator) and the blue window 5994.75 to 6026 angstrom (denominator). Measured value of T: 1.2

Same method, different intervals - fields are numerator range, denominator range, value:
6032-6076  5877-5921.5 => 1.82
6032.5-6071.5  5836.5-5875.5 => 1.22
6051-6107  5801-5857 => 1.16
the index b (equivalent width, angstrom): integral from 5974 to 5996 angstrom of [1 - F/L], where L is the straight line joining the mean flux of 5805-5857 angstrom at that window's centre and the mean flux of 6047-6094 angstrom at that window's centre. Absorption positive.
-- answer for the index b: 2.8 angstrom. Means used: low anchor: 8.44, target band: 7.76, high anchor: 9.12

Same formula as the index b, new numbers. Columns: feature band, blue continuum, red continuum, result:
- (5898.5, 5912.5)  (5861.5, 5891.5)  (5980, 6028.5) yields 2.0 angstrom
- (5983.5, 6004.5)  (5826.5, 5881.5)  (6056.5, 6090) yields 1.5 angstrom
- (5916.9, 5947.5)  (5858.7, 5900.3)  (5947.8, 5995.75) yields -1.4 angstrom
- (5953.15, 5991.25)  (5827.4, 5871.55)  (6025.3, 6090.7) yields 5.8 angstrom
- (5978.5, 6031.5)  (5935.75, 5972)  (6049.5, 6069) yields 0.2 angstrom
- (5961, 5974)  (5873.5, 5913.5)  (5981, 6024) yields -0.3 angstrom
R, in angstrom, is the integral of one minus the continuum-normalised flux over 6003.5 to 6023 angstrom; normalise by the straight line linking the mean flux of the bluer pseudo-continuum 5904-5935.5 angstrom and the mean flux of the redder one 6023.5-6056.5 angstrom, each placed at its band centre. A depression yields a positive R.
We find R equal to 0.6 angstrom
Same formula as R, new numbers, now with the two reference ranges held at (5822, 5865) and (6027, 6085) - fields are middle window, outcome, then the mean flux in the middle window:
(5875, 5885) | 2.62 angstrom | 6.14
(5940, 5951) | 1.59 angstrom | 7.31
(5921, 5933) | 2.57 angstrom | 6.66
